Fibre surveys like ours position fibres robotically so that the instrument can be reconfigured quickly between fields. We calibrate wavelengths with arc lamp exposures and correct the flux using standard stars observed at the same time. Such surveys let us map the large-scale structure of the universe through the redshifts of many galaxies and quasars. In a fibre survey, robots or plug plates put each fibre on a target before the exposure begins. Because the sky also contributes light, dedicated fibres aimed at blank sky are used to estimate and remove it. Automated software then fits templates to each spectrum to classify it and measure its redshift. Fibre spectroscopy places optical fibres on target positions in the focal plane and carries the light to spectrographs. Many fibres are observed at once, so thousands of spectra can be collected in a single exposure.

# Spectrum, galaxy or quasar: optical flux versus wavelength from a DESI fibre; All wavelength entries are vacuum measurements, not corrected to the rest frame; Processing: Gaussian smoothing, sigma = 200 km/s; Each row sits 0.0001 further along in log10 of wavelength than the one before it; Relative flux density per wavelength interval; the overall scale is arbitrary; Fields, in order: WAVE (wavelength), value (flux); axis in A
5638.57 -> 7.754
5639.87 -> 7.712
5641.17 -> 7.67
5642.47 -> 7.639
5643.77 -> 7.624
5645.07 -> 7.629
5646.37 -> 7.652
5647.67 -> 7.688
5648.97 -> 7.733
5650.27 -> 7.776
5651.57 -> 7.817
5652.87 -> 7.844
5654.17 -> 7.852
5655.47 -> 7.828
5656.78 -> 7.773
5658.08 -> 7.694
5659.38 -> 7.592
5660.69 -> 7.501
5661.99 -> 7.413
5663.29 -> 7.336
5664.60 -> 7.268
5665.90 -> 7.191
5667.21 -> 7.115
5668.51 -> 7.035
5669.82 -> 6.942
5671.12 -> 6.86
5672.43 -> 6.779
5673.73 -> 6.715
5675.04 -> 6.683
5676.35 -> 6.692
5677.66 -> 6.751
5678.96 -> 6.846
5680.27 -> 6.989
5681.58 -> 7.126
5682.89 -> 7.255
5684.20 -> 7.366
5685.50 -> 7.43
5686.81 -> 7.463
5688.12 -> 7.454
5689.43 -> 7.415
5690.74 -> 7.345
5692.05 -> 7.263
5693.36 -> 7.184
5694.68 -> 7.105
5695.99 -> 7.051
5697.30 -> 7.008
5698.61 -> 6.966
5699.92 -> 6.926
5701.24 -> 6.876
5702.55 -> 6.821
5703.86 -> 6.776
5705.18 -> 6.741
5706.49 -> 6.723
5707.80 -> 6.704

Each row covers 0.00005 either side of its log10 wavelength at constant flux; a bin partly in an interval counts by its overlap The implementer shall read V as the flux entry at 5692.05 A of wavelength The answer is 7.263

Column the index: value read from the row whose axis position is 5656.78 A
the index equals 7.773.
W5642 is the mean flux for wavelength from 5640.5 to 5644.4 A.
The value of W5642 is 7.64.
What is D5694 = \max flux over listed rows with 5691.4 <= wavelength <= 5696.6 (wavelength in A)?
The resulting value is 7.263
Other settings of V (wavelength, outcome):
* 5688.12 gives 7.454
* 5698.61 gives 6.966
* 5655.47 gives 7.828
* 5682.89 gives 7.255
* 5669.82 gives 6.942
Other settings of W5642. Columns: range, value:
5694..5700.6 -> 7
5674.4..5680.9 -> 6.79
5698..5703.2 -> 6.89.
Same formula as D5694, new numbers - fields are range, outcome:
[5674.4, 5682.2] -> 7.126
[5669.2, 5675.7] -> 6.942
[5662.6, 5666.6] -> 7.336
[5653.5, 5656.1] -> 7.852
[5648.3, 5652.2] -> 7.817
